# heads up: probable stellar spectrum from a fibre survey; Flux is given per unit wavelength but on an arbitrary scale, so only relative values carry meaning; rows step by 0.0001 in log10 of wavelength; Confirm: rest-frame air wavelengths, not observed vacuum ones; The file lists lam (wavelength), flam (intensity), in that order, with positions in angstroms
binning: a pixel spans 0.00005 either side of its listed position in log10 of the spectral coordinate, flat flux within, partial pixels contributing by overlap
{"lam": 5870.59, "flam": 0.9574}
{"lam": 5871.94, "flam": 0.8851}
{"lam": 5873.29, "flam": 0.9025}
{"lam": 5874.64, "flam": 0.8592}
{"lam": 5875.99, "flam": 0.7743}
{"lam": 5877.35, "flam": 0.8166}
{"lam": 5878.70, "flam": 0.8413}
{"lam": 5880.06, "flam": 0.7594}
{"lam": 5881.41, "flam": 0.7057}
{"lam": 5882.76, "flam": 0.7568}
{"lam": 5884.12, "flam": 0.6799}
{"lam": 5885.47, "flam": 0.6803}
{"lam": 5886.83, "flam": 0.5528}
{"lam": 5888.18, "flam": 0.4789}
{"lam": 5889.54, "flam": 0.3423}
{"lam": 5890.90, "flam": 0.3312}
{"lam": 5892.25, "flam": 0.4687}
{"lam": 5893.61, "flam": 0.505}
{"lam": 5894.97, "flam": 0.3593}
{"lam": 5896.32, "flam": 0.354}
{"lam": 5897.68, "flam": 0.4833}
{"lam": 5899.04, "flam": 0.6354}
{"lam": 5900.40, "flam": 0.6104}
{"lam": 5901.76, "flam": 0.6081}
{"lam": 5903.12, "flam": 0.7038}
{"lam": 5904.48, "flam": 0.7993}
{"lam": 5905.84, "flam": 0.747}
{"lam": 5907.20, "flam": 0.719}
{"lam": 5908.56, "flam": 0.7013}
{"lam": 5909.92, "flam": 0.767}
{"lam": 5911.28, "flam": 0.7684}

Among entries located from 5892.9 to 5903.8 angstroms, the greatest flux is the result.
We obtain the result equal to 0.7038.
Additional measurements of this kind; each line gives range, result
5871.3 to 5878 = 0.9025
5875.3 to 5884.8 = 0.8413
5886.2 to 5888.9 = 0.5528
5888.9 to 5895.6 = 0.505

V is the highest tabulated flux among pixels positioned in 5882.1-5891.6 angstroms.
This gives 0.7568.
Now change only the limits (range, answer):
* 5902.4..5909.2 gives 0.7993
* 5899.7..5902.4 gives 0.6104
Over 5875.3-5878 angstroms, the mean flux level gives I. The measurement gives 0.794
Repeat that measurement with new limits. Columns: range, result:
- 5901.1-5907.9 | 0.716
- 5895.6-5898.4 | 0.421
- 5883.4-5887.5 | 0.638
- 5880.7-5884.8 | 0.716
